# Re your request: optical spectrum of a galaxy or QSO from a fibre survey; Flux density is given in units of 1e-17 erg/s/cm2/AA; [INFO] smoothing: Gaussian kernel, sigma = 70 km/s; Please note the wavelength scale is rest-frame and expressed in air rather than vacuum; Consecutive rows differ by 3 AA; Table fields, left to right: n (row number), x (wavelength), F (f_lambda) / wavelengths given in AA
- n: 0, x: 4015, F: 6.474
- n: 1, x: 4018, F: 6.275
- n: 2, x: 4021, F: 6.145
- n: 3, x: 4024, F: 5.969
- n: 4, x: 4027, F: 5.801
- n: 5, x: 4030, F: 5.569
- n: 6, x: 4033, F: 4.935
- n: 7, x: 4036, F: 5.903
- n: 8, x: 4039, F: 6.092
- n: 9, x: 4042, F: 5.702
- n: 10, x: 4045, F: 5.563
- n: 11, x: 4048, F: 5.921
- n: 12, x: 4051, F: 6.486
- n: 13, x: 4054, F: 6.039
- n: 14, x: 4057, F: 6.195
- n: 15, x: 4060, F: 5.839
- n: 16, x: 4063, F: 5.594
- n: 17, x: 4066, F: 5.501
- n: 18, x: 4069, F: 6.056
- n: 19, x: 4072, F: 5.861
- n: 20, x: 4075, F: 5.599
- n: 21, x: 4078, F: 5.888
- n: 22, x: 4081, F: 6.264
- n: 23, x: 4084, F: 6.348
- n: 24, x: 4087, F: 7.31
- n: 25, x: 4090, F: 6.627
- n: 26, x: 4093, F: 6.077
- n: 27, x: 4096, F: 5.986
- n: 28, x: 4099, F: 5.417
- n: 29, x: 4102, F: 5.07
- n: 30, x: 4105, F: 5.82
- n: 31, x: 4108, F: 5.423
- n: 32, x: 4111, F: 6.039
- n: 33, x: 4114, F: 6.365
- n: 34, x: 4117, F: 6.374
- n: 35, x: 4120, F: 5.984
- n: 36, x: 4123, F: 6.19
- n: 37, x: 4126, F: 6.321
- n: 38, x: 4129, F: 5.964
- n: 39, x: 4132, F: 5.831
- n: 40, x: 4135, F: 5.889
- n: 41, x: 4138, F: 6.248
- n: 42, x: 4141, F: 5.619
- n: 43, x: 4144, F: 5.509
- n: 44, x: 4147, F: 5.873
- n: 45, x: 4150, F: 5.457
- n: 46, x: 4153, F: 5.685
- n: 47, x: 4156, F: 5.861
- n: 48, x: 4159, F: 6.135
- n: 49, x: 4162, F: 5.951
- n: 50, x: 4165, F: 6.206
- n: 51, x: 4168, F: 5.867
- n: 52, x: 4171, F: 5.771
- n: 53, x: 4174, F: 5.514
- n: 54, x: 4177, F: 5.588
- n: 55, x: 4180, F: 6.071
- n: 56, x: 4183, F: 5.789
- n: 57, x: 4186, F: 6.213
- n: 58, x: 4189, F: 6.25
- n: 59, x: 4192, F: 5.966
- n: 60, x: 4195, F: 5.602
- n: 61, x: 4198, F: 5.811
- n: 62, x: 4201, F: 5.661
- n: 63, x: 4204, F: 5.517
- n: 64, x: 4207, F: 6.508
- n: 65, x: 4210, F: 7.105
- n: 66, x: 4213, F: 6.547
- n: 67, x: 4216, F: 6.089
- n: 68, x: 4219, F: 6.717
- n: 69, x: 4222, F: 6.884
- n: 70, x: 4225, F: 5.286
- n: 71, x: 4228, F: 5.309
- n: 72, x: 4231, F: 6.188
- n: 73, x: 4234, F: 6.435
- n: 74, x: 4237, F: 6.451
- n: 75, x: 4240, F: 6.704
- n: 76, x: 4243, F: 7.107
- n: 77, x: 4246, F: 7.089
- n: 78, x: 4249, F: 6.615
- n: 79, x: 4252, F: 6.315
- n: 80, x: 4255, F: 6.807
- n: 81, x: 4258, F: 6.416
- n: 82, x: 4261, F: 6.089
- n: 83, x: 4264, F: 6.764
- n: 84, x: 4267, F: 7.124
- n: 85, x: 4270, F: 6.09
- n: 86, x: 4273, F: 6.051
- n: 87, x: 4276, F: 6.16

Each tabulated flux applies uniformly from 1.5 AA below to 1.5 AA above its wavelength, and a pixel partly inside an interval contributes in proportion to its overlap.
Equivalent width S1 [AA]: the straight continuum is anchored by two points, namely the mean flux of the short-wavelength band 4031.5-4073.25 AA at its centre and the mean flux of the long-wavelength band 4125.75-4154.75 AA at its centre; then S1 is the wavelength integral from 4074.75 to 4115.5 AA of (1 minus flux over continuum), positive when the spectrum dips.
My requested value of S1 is -1.42 AA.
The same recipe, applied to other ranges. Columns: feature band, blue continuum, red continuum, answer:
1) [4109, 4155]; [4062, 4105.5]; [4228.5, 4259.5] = 1.48 AA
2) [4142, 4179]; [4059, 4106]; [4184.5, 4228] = 1.69 AA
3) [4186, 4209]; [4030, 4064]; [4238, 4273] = 1.62 AA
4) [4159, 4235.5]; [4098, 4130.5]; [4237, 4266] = 3.91 AA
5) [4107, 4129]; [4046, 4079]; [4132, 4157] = -1.11 AA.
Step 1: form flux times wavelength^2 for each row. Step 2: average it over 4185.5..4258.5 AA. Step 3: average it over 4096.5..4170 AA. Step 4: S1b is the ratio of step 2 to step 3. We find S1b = 1.12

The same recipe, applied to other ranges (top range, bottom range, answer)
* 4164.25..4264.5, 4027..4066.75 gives 1.16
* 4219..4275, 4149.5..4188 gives 1.14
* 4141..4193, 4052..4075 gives 1.05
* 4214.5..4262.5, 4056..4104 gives 1.16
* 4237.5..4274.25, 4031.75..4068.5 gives 1.25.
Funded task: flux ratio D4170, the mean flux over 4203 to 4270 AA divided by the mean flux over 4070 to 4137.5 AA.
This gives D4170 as 1.07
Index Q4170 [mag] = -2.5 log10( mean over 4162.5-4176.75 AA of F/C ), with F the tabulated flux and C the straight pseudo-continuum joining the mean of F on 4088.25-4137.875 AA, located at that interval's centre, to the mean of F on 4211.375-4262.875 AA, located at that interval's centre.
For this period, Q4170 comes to 0.06 mag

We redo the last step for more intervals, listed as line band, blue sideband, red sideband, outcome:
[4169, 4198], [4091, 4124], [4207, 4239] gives 0.06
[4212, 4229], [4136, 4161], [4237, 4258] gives 0.05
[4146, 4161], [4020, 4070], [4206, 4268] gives 0.07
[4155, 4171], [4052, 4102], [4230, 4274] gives 0.05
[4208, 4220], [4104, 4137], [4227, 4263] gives -0.04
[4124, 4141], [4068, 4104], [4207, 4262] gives 0.03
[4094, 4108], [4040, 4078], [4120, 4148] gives 0.06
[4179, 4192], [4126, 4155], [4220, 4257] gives 0.01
